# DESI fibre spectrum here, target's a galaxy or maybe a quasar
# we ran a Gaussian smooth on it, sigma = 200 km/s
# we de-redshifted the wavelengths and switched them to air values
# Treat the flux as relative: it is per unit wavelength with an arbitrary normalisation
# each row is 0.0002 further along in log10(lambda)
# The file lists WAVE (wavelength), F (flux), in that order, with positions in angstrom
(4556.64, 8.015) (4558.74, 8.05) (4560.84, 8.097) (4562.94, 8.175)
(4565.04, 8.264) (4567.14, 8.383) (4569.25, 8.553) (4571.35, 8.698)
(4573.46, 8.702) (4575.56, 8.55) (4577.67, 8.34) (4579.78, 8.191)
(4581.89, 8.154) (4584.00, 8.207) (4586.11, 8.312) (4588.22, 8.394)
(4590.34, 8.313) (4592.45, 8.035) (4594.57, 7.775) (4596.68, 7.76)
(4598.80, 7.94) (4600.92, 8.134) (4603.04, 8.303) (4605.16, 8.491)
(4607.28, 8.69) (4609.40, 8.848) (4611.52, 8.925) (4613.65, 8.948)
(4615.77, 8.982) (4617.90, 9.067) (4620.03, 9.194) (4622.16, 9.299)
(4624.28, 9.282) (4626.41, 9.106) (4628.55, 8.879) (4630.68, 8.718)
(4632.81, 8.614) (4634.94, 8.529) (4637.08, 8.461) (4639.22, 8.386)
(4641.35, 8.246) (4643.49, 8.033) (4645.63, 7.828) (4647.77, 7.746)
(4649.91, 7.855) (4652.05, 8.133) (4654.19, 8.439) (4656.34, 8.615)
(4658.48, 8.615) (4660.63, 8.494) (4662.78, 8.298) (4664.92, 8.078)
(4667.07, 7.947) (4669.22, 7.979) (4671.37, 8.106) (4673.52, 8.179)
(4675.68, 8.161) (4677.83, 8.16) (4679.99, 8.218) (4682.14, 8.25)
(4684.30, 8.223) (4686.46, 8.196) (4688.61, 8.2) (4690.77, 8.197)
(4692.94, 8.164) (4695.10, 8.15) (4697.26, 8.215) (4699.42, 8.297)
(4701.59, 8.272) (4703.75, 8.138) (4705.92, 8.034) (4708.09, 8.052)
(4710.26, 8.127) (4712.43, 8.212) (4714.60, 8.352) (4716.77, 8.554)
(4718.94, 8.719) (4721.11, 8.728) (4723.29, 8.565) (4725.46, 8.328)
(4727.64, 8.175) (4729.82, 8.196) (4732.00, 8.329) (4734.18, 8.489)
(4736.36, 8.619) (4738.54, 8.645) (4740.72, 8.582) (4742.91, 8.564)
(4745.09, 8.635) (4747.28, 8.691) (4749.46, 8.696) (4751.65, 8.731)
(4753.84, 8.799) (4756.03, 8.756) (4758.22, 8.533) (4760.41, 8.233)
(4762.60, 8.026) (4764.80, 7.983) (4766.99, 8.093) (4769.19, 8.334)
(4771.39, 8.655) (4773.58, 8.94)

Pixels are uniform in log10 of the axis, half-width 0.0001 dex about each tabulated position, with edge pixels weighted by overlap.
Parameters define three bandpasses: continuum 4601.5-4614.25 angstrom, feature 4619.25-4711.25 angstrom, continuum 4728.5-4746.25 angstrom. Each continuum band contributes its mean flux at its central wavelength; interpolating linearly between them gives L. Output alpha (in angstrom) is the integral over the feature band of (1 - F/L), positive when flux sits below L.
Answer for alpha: 2.9 angstrom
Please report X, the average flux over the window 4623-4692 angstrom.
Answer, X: 8.32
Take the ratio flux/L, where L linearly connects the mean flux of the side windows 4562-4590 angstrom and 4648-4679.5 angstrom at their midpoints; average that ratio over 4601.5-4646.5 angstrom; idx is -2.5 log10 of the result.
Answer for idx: -0.054 mag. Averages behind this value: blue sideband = 8.38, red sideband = 8.2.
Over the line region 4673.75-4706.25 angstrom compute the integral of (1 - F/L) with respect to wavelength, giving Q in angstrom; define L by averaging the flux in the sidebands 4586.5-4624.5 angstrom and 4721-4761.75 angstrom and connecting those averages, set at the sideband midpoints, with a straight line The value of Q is 1.3 angstrom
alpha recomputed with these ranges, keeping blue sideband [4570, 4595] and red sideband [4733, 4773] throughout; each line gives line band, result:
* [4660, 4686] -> 0.78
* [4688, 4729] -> 0.83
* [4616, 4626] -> -0.98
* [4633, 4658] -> 0.48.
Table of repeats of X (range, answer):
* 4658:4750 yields 8.32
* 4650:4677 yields 8.24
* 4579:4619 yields 8.4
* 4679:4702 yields 8.22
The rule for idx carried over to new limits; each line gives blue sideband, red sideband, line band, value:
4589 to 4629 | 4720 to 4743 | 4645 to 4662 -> 0.04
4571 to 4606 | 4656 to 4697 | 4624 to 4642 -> -0.06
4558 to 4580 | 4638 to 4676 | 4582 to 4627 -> -0.03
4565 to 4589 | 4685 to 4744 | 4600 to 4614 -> -0.03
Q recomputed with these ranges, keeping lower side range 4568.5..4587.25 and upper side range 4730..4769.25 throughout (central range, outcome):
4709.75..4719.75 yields 0.1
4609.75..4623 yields -1.0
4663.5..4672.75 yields 0.4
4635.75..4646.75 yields 0.3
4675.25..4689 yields 0.4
